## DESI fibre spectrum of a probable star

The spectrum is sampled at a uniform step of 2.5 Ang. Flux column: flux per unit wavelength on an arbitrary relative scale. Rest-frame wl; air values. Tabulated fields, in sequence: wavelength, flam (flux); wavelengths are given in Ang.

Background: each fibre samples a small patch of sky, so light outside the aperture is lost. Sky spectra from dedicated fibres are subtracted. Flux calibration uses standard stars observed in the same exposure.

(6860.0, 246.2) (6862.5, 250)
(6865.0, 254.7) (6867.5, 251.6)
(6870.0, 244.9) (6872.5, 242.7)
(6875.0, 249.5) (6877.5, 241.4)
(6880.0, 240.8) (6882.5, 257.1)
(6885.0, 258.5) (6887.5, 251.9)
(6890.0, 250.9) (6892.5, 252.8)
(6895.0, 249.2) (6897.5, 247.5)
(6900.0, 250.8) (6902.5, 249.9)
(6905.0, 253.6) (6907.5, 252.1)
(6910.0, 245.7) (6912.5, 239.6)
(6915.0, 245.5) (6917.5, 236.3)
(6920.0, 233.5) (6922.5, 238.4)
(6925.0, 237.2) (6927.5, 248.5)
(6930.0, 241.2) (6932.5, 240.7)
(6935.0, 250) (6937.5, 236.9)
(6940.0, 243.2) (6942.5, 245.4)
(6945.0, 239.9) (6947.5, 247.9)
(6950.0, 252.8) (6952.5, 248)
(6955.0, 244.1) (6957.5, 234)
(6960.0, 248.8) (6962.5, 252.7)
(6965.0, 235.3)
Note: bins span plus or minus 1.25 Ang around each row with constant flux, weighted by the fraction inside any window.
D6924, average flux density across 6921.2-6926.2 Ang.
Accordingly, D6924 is 238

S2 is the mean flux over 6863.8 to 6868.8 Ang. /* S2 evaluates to 253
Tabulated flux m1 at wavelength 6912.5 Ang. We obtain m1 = 239.6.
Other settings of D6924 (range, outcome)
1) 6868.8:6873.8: 244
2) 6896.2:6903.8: 249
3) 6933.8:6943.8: 244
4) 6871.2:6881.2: 244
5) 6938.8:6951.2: 246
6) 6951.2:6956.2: 246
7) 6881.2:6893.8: 254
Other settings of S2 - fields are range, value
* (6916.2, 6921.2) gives 235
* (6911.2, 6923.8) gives 239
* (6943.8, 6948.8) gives 244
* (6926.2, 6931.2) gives 245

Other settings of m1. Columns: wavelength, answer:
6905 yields 253.6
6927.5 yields 248.5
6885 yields 258.5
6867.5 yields 251.6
